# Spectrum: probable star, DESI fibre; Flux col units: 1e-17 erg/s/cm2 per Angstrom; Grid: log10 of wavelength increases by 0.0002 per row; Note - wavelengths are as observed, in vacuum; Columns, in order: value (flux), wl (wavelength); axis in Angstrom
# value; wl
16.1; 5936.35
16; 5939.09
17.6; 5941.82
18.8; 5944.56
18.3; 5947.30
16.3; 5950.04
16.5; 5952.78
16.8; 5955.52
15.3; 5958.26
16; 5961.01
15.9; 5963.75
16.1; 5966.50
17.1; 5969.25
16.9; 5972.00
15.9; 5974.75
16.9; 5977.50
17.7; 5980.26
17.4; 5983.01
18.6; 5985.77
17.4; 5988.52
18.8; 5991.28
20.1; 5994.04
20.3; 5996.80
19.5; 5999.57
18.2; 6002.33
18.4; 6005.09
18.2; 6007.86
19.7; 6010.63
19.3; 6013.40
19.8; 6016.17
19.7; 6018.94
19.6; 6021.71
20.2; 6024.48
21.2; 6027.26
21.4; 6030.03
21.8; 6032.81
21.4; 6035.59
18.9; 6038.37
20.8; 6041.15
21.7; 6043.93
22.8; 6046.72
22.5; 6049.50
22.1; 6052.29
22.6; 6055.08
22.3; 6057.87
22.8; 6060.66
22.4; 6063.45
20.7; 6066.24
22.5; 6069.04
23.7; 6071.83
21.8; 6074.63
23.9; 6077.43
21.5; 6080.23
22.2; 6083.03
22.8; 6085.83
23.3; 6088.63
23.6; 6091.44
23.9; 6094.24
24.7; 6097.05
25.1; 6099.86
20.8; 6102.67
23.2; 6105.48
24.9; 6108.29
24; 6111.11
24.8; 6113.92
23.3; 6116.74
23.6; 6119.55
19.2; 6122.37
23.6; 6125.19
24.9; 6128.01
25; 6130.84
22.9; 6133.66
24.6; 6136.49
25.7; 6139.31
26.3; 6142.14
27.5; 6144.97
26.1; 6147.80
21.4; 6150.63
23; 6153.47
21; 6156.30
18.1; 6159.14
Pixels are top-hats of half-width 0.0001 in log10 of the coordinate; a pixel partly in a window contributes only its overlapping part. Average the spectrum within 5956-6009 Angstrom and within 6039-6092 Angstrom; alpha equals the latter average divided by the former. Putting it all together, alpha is 1.27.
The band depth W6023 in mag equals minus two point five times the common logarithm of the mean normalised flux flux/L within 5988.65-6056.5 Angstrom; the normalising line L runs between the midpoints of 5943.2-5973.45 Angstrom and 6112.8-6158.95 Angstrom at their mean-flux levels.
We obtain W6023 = -0.057 mag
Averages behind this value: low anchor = 16.7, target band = 20.3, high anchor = 23.8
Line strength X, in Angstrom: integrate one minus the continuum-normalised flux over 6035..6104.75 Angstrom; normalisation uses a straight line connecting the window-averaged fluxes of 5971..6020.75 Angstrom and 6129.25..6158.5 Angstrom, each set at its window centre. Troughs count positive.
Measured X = -3.6 Angstrom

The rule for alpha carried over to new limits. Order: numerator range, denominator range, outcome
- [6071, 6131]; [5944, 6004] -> 1.33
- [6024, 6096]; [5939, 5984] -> 1.32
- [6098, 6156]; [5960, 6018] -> 1.33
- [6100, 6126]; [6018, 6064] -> 1.08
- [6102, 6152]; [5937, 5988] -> 1.42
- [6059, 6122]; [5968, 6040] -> 1.21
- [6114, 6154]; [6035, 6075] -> 1.10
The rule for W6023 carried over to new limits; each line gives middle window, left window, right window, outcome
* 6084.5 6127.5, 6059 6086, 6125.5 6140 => 0.01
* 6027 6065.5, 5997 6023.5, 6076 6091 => -0.04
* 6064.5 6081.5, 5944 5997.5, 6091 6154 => -0.03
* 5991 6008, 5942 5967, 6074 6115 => -0.02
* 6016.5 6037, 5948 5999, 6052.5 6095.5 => -0.03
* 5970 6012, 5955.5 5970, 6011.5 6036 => -0.01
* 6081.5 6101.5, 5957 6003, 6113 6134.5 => -0.07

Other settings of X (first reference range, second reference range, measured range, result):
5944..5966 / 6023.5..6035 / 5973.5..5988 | 0.72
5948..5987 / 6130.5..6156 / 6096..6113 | -0.73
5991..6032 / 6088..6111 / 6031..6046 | -0.07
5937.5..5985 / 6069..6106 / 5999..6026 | 0.14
